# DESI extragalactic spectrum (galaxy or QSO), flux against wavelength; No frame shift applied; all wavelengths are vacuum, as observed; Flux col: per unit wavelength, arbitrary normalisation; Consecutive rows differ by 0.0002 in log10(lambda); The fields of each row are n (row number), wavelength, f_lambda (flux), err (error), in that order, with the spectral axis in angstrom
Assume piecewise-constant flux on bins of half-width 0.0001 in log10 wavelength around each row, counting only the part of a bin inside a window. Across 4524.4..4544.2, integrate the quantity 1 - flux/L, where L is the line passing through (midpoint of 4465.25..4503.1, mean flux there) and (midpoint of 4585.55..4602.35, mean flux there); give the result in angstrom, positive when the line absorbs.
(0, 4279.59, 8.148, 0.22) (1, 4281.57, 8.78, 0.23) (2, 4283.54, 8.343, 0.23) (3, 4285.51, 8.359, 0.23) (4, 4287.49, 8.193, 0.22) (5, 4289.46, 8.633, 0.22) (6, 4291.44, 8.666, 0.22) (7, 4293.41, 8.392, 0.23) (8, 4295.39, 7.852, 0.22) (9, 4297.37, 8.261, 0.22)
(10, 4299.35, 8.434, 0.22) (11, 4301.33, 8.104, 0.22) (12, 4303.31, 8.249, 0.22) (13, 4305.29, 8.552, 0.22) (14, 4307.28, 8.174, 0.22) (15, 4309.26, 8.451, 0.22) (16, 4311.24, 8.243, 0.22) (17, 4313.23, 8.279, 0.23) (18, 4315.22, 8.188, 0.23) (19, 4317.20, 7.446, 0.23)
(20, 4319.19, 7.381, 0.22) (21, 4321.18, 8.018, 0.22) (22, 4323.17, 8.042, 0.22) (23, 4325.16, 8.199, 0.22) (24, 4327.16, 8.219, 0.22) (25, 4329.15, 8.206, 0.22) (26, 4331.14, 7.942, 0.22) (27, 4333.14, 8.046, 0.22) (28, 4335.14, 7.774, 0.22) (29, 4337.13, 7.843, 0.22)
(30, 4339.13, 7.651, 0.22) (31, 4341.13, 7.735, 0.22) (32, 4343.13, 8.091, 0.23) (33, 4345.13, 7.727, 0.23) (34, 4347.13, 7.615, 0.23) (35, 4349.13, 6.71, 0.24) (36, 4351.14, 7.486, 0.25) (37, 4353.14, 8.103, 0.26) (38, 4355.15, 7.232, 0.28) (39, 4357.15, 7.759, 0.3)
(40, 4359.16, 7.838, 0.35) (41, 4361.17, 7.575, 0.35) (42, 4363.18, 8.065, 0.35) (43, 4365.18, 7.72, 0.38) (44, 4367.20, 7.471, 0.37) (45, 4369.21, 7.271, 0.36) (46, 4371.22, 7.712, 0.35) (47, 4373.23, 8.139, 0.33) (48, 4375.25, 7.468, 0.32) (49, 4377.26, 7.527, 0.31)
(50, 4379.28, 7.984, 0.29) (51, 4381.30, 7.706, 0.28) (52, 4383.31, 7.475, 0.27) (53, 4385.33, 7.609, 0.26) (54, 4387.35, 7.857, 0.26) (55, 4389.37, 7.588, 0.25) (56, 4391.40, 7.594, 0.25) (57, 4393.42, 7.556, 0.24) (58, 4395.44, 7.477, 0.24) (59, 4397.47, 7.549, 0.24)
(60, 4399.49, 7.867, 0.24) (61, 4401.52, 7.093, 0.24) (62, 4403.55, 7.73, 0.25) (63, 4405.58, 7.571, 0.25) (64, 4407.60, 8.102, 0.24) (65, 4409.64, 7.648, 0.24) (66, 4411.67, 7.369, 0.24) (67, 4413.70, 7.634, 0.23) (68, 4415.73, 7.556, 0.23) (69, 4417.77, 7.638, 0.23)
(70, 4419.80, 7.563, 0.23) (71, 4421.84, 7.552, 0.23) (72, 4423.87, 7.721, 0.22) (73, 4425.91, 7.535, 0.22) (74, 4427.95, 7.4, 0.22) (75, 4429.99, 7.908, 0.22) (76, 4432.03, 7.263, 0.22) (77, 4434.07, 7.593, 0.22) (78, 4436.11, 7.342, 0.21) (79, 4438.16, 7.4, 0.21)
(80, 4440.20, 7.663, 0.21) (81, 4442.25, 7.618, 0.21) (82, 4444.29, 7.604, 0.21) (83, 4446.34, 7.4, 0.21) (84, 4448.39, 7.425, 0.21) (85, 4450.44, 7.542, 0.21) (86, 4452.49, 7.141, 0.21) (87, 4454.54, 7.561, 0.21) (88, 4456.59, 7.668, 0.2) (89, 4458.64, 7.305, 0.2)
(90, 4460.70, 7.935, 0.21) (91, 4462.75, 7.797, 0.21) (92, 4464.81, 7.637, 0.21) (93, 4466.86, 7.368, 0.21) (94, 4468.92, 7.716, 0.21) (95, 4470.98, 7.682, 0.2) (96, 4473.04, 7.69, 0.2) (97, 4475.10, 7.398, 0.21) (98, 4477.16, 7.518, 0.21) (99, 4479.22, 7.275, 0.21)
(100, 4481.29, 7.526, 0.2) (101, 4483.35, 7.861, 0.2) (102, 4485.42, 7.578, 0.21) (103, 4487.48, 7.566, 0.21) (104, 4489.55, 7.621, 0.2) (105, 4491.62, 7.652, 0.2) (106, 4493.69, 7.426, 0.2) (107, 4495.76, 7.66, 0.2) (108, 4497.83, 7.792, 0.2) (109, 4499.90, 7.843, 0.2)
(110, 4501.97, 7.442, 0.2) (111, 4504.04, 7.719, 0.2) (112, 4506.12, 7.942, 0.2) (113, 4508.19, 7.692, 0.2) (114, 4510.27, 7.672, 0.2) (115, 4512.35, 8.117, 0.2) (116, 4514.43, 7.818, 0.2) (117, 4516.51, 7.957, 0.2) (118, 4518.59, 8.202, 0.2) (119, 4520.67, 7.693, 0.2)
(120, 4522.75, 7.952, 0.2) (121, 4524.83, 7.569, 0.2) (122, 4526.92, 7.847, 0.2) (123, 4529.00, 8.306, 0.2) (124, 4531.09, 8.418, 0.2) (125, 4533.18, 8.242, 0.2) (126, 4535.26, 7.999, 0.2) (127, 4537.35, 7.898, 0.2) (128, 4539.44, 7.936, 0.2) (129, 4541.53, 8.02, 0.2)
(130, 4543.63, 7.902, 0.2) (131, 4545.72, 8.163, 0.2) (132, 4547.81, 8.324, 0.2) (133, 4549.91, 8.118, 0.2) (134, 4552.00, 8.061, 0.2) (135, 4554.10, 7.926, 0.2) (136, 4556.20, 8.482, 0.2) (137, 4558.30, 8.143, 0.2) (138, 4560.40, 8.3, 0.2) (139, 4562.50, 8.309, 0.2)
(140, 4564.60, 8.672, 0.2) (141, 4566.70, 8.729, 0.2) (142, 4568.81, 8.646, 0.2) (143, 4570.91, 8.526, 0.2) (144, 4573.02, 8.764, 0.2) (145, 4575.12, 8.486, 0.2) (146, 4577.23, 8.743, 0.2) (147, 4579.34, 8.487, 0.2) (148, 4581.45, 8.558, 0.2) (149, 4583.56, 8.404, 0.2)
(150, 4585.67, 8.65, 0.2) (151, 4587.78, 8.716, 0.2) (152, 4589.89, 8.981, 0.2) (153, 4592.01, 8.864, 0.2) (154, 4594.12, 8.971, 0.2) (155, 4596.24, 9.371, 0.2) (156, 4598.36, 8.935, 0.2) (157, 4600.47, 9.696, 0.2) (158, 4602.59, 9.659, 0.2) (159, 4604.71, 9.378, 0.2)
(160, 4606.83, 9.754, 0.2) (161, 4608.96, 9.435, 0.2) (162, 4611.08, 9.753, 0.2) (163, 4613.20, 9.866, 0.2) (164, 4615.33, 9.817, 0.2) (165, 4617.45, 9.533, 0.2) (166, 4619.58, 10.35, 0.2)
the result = 0.6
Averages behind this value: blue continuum 7.59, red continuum 9.08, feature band 8.03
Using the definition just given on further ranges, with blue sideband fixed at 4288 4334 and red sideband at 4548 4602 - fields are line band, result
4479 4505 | 2.6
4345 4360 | 1.3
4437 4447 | 1.0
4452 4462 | 1.0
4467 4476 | 0.9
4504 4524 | 1.5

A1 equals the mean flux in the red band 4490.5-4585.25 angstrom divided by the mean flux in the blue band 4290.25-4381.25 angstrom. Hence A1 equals 1.0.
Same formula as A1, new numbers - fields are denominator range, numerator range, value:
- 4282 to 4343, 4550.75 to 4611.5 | 1.08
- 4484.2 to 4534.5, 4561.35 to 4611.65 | 1.14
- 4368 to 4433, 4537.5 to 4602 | 1.12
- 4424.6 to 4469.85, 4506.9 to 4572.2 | 1.08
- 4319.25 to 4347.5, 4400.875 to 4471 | 0.95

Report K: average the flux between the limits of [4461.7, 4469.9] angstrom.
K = 7.63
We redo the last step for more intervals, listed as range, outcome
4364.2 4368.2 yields 7.58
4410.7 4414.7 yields 7.51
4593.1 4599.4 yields 9.08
